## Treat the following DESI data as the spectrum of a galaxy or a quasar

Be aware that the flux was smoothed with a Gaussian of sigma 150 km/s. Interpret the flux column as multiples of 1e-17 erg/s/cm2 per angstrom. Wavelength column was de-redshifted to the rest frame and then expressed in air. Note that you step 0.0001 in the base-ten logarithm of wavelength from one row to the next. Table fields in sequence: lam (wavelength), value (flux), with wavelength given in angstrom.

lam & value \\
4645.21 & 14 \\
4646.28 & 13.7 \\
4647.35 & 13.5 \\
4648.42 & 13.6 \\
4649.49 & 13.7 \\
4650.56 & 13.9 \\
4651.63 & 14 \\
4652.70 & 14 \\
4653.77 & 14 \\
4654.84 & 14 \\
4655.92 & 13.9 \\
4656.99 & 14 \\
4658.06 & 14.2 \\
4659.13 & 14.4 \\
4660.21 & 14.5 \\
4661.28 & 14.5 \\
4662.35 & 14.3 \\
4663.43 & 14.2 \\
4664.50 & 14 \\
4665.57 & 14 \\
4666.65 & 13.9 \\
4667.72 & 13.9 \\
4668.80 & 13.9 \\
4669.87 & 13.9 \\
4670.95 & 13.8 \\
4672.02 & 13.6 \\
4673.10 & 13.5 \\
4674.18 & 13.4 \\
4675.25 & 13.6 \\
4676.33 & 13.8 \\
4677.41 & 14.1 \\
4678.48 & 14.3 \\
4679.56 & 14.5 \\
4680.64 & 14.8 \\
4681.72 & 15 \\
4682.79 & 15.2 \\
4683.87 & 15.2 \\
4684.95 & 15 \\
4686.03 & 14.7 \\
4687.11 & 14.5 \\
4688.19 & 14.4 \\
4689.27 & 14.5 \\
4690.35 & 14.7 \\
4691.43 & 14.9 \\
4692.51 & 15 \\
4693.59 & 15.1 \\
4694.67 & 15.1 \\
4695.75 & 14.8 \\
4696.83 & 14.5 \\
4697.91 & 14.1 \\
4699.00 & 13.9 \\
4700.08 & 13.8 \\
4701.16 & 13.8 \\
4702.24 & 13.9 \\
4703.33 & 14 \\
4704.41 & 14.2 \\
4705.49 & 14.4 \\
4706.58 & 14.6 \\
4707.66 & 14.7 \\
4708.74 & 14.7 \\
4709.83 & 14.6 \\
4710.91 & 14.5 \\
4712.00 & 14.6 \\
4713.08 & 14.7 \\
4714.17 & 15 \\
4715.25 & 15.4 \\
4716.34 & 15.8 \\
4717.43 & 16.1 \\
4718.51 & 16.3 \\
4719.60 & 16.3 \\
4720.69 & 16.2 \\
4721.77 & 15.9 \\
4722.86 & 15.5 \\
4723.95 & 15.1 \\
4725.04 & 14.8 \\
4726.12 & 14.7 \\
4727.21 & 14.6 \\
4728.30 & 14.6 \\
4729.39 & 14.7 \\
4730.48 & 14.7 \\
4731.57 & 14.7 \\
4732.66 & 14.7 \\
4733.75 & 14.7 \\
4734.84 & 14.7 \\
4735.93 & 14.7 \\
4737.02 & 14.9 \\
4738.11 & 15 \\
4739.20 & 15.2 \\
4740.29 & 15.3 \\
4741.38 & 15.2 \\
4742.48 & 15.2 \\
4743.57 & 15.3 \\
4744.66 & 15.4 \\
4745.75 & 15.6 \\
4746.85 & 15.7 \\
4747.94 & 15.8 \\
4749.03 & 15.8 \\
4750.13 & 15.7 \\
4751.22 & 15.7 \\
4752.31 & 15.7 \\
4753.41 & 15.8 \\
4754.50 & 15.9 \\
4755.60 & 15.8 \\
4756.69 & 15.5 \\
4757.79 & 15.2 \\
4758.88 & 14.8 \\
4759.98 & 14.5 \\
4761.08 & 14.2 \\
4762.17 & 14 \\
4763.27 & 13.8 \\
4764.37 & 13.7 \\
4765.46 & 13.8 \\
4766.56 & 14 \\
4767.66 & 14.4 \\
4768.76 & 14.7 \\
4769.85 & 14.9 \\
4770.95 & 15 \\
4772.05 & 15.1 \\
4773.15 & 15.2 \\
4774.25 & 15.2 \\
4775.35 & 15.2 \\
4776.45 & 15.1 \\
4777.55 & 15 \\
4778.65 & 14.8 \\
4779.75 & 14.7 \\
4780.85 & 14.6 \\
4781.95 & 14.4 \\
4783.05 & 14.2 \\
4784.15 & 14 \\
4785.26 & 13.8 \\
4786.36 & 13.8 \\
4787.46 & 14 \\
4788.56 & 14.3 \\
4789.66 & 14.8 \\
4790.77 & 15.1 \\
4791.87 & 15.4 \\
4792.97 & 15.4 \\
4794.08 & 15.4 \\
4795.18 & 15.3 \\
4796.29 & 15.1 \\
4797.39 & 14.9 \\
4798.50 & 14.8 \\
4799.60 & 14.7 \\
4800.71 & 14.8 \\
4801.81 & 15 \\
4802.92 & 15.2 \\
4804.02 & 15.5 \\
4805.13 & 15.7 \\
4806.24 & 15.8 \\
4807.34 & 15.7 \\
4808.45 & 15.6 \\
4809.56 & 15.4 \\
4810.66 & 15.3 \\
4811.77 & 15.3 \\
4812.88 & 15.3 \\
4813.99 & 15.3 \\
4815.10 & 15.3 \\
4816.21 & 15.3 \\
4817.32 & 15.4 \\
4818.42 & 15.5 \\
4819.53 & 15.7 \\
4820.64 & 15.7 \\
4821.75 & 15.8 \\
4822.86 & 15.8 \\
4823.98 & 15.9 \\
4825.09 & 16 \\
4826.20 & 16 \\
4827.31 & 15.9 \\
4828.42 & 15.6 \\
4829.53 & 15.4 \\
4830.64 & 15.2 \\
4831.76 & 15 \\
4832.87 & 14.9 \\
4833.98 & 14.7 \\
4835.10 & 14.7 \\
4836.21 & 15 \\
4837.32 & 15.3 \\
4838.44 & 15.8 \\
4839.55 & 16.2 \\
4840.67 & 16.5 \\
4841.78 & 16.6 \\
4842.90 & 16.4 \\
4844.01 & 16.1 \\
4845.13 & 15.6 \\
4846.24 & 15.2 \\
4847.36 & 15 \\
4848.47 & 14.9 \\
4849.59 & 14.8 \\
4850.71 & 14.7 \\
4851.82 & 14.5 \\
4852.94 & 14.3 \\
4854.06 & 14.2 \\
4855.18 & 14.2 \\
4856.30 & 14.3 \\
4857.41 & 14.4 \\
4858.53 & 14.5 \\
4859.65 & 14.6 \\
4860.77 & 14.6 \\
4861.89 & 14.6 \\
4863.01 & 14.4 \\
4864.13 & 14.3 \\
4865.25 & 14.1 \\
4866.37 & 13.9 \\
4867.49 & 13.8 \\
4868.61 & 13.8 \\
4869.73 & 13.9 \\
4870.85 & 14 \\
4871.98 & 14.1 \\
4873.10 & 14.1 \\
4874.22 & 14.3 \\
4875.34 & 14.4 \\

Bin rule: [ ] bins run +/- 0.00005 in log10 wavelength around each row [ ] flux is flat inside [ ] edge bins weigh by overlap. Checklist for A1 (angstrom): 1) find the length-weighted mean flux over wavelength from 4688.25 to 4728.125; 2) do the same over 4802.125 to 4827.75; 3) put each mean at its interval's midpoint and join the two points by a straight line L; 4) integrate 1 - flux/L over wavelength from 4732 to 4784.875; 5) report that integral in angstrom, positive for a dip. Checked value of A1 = 0.8 angstrom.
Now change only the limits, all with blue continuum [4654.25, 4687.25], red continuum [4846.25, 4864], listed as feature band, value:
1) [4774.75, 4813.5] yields -1.4 angstrom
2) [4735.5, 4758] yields -1.7 angstrom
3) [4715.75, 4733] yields -1.2 angstrom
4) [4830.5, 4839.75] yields -0.4 angstrom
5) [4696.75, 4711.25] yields 0.0 angstrom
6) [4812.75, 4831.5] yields -1.4 angstrom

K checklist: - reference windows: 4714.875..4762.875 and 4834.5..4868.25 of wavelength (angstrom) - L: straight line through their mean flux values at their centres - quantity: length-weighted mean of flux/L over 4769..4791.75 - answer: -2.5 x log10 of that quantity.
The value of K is 0.03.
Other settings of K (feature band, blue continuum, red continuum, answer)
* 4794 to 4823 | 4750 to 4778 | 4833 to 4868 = -0.03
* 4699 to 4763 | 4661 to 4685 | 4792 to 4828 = -0.02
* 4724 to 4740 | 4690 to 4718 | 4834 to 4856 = 0.00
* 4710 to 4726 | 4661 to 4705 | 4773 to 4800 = -0.07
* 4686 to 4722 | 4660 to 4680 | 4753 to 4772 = -0.04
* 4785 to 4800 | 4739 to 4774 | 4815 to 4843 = 0.04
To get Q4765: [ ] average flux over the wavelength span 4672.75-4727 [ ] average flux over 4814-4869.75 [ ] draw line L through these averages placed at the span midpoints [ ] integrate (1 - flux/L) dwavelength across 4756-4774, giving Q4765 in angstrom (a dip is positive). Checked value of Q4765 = 0.4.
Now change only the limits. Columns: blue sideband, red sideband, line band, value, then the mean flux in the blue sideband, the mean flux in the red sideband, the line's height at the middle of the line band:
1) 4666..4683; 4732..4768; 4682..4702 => -0.48 angstrom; 14.1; 15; 14.3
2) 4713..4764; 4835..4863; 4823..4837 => -0.25 angstrom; 15.2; 15.1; 15.1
